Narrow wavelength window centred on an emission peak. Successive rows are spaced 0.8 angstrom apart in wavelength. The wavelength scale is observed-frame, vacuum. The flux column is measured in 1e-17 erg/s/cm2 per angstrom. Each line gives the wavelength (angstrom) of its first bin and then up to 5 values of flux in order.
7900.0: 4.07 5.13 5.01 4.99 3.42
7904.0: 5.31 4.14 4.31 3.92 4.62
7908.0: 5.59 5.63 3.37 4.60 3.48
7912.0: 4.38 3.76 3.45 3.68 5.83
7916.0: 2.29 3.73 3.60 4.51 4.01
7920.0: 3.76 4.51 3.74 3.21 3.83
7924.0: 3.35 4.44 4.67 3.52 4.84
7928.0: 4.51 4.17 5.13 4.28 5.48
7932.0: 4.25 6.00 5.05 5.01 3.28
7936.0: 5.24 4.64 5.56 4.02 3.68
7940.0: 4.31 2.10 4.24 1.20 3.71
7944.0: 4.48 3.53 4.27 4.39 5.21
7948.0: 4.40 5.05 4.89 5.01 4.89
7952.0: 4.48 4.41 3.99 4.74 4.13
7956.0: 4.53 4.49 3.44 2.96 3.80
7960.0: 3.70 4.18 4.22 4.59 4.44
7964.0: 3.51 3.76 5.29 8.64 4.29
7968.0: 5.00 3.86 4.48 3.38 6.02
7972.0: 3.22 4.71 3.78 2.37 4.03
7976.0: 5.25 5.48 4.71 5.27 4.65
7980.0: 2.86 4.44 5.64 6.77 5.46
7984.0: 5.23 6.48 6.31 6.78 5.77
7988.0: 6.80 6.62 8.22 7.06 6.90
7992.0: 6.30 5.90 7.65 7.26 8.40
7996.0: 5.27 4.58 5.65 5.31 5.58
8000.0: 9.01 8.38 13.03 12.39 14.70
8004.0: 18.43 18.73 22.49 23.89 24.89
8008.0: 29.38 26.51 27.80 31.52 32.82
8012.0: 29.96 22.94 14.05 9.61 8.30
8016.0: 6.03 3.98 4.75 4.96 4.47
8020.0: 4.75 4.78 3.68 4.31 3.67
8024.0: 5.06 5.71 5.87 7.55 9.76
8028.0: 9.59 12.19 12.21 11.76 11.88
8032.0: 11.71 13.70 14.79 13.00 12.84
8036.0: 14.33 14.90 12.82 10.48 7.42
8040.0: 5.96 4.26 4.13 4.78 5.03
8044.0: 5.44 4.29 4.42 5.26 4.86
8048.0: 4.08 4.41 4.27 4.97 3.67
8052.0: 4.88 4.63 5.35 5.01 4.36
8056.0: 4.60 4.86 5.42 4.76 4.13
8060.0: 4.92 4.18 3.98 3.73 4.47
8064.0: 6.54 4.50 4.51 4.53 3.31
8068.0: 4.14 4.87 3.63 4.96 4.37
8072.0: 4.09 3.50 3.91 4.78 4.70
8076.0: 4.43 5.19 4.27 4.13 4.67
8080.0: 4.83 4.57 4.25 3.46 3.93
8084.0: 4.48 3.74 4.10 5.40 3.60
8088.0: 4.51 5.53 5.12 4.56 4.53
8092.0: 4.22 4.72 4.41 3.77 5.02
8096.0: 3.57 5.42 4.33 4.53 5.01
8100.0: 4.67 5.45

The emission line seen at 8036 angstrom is [N II]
